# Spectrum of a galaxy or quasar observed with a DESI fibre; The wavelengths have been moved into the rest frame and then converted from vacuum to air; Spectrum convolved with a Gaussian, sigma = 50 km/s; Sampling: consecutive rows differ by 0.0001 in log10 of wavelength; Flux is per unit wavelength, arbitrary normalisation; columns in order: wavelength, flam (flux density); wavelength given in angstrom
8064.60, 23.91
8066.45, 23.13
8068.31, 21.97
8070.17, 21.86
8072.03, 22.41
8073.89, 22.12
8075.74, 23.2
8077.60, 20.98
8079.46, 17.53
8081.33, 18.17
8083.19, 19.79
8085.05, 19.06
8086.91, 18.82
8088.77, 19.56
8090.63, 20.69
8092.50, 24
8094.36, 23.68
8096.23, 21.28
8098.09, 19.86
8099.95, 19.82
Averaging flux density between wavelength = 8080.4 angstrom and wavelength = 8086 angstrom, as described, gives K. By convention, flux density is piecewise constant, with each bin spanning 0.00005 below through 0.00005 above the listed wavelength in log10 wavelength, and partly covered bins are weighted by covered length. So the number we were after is 19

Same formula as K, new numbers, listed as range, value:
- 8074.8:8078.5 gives 22.2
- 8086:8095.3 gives 21.3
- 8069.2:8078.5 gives 22.1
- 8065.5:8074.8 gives 22.3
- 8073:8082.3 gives 20.4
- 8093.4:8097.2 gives 22.5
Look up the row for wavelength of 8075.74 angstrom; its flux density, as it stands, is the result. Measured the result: 23.2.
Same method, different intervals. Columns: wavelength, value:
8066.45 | 23.13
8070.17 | 21.86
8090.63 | 20.69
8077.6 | 20.98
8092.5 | 24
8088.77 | 19.56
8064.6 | 23.91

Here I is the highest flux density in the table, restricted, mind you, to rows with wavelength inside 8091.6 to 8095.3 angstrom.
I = 24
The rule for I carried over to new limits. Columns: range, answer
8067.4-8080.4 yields 23.2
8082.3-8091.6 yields 20.69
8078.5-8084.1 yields 19.79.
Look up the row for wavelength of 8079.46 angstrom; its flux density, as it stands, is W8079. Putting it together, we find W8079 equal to 17.53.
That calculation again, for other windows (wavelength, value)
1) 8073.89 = 22.12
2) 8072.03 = 22.41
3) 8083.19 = 19.79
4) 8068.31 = 21.97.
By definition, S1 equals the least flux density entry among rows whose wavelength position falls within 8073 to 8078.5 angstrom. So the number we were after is 20.98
